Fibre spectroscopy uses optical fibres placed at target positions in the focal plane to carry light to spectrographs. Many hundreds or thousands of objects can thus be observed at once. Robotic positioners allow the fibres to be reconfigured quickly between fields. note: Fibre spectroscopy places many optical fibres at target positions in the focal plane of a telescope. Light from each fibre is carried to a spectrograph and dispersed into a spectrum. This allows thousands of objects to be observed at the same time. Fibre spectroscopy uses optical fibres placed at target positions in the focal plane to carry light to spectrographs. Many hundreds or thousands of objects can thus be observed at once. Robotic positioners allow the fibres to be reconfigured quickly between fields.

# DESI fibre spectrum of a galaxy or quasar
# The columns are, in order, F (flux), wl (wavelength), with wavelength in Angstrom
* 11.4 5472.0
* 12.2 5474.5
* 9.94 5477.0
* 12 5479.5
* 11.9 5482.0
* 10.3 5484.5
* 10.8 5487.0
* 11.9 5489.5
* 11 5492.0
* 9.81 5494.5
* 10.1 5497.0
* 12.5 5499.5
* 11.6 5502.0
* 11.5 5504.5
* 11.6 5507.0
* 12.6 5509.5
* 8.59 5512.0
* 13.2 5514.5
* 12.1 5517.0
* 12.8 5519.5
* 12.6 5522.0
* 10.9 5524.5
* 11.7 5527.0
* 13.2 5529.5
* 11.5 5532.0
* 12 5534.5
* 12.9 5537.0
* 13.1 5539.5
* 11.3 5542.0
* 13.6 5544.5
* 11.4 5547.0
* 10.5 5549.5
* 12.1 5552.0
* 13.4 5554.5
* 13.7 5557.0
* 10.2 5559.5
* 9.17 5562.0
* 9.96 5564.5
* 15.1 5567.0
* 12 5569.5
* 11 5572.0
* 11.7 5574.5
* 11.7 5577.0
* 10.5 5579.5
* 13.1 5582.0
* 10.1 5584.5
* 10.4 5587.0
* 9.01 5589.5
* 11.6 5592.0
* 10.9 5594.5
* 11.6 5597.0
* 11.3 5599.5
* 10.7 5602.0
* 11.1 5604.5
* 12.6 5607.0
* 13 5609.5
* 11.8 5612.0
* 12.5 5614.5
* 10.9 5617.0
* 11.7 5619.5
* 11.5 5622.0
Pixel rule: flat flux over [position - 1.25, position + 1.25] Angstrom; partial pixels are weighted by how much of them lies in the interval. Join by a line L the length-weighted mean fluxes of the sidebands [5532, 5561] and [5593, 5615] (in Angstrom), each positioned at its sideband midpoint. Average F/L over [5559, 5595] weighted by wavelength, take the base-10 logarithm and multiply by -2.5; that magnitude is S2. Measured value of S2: 0.074 mag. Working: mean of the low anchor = 12.1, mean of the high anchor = 11.7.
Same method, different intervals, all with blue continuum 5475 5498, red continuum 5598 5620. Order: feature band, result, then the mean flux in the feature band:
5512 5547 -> -0.093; 12.2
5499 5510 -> -0.080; 11.9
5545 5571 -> -0.038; 11.8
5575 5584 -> -0.008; 11.6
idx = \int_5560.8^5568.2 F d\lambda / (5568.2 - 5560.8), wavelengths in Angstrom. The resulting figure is 11.4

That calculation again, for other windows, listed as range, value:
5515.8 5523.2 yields 12.5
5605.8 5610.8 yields 12.8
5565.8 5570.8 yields 13.5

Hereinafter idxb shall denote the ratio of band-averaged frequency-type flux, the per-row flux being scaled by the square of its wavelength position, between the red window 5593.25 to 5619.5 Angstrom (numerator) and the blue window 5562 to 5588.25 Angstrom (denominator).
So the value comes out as 1.03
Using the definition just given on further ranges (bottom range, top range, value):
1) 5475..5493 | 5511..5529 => 1.07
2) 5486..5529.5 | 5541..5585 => 1.04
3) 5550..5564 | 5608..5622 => 1.06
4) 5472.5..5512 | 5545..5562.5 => 1.06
